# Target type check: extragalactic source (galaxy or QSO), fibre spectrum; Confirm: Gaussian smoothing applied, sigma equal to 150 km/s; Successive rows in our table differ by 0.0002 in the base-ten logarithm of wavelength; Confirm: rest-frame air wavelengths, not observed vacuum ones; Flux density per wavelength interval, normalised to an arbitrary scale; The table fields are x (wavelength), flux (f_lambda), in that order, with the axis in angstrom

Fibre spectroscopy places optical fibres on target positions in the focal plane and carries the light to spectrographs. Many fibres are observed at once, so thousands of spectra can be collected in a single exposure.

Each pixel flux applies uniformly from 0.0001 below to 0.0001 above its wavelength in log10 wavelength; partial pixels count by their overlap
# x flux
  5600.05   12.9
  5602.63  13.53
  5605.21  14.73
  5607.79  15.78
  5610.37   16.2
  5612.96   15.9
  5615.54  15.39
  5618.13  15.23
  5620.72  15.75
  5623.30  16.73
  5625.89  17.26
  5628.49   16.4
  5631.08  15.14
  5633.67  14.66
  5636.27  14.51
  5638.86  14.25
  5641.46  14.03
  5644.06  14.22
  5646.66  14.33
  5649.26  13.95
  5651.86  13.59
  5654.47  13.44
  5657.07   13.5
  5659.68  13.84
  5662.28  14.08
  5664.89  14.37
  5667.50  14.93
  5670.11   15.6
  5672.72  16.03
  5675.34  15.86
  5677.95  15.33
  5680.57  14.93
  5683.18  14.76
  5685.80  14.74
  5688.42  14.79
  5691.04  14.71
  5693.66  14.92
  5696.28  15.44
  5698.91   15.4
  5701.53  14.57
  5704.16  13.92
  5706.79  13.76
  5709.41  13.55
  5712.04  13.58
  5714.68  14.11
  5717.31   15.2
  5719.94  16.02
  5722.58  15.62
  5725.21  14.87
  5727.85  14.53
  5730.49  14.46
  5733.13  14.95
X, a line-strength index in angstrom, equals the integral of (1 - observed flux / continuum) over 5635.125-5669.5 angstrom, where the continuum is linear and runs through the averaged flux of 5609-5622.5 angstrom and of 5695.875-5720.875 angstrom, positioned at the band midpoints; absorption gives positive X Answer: 2.6 angstrom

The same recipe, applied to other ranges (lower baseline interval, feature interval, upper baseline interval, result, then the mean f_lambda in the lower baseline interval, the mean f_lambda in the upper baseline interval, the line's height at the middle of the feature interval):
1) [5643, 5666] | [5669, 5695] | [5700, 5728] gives -1.77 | 13.9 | 14.5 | 14.2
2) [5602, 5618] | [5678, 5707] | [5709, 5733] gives 0.17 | 15.3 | 14.7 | 14.9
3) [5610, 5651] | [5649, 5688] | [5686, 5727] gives 0.86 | 15.2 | 14.7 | 15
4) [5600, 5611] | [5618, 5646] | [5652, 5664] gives -2.04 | 14.7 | 13.7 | 14.2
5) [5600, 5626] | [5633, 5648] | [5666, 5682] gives 1.09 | 15.4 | 15.4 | 15.4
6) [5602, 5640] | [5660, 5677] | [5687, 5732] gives -0.04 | 15.5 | 14.7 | 15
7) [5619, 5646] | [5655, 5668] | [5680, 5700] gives 0.91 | 15.3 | 15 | 15.1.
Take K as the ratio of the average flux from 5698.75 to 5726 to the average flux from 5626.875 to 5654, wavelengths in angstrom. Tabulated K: 1.0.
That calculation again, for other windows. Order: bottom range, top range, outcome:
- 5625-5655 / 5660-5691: 1.02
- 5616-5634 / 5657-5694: 0.93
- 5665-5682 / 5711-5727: 0.97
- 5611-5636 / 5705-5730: 0.92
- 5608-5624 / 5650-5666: 0.87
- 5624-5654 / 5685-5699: 1.01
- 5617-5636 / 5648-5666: 0.87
